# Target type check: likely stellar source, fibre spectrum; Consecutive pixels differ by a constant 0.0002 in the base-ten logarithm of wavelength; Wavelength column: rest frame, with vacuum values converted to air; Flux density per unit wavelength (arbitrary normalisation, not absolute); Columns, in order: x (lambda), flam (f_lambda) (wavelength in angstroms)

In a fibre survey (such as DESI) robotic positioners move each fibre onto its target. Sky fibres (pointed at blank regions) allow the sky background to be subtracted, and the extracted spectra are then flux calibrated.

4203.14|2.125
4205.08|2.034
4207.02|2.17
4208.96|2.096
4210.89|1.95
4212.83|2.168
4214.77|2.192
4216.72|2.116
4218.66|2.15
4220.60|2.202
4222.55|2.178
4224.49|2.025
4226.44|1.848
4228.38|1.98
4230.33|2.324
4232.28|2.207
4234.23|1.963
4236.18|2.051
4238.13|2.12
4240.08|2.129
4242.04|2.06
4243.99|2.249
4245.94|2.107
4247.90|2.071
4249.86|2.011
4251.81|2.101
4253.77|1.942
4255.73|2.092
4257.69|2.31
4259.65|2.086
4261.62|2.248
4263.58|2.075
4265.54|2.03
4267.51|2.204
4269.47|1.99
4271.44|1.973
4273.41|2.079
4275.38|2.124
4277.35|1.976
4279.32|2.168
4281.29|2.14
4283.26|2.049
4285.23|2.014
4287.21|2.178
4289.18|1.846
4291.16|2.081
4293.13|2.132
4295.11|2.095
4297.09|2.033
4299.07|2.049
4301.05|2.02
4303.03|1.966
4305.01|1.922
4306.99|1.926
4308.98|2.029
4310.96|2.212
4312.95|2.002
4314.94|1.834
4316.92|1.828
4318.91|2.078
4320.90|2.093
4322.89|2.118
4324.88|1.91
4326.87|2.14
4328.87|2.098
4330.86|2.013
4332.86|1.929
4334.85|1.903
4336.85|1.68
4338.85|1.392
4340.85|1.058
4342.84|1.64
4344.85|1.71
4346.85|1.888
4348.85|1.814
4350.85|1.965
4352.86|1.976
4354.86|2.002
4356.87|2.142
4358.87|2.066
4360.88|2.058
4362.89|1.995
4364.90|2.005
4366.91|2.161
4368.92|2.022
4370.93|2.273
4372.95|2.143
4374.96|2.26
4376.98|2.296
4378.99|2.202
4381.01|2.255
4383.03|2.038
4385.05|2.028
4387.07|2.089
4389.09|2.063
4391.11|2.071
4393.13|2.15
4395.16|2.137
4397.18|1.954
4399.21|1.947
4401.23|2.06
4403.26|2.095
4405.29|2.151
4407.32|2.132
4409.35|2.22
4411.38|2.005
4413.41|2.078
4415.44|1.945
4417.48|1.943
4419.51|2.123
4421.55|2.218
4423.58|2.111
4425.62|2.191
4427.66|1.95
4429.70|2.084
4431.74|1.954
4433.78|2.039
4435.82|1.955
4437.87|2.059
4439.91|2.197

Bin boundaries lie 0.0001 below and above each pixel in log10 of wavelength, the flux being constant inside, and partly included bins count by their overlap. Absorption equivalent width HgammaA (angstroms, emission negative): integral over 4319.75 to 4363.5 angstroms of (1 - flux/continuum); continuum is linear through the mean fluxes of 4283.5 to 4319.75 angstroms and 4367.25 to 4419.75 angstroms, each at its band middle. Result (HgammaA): 3.5 angstroms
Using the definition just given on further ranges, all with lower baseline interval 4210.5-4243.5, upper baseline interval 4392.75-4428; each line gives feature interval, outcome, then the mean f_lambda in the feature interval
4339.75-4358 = 2.5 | 1.8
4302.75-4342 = 3.5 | 1.9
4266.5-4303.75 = 0.6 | 2.06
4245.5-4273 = 0.1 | 2.09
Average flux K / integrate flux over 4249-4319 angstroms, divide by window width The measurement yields 2.05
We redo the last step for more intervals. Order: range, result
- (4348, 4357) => 1.97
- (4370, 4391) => 2.16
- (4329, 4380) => 1.95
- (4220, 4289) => 2.09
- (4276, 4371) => 1.97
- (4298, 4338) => 1.99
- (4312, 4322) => 1.97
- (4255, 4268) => 2.15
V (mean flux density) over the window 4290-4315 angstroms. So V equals 2.03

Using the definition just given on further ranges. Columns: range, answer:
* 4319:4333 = 2.05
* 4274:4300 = 2.07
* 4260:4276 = 2.09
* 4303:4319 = 1.97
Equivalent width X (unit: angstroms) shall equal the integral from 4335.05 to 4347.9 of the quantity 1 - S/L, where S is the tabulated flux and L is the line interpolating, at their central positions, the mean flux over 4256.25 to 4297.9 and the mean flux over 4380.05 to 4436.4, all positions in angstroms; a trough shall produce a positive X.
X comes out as 3.1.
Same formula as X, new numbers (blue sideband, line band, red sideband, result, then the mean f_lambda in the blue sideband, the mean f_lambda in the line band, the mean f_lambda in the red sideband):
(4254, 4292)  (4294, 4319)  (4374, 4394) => 1.3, 2.08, 2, 2.14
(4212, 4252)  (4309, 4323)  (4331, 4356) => -1.3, 2.11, 2.02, 1.76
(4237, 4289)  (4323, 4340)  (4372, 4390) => 1.9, 2.09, 1.89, 2.15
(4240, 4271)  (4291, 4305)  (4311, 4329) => 0.0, 2.1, 2.04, 2.02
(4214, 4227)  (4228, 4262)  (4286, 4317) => -0.6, 2.11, 2.11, 2.01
